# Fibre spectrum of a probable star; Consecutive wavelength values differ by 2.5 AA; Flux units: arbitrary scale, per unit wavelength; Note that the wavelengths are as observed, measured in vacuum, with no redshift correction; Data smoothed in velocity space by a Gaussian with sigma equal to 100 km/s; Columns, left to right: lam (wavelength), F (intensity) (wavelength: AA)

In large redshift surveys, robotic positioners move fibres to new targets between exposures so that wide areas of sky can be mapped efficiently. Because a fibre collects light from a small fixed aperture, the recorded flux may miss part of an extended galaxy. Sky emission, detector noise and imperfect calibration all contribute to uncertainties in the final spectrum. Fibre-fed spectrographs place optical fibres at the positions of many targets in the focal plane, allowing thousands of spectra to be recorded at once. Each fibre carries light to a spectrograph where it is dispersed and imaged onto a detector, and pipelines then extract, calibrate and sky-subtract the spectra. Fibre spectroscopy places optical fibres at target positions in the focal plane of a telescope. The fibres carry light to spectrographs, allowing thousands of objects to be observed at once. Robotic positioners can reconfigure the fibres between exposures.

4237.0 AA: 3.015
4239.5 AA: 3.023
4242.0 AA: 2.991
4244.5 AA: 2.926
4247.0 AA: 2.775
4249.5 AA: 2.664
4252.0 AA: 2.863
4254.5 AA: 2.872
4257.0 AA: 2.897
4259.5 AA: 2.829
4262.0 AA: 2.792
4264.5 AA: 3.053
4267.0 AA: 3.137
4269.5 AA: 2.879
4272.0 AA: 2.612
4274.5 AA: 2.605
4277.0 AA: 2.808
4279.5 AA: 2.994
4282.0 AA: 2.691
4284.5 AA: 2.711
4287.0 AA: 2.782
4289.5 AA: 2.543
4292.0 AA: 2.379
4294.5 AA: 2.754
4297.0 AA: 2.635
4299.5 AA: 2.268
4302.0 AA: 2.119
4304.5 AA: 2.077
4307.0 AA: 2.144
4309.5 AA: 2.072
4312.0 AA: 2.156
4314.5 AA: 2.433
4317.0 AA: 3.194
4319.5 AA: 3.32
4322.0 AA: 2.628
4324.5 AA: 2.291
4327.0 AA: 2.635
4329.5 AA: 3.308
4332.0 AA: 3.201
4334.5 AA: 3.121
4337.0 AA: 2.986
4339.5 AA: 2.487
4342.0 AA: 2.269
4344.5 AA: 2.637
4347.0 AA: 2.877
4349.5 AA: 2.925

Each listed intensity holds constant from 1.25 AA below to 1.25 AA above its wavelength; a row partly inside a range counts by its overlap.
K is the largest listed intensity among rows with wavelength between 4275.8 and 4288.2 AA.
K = 2.994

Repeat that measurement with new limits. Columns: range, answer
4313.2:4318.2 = 3.194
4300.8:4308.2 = 2.144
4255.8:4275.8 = 3.137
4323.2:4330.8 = 3.308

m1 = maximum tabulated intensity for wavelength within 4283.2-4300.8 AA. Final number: 2.782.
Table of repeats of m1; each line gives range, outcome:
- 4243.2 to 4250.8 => 2.926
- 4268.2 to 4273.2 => 2.879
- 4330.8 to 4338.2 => 3.201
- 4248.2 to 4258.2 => 2.897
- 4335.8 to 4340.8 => 2.986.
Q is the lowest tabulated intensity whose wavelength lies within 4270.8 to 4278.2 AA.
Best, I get 2.605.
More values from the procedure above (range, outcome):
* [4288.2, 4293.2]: 2.379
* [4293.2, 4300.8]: 2.268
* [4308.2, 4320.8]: 2.072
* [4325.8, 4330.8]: 2.635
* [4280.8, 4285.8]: 2.691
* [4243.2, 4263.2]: 2.664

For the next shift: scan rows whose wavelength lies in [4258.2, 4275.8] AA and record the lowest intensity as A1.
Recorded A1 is 2.605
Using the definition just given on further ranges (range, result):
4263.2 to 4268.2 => 3.053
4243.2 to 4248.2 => 2.775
